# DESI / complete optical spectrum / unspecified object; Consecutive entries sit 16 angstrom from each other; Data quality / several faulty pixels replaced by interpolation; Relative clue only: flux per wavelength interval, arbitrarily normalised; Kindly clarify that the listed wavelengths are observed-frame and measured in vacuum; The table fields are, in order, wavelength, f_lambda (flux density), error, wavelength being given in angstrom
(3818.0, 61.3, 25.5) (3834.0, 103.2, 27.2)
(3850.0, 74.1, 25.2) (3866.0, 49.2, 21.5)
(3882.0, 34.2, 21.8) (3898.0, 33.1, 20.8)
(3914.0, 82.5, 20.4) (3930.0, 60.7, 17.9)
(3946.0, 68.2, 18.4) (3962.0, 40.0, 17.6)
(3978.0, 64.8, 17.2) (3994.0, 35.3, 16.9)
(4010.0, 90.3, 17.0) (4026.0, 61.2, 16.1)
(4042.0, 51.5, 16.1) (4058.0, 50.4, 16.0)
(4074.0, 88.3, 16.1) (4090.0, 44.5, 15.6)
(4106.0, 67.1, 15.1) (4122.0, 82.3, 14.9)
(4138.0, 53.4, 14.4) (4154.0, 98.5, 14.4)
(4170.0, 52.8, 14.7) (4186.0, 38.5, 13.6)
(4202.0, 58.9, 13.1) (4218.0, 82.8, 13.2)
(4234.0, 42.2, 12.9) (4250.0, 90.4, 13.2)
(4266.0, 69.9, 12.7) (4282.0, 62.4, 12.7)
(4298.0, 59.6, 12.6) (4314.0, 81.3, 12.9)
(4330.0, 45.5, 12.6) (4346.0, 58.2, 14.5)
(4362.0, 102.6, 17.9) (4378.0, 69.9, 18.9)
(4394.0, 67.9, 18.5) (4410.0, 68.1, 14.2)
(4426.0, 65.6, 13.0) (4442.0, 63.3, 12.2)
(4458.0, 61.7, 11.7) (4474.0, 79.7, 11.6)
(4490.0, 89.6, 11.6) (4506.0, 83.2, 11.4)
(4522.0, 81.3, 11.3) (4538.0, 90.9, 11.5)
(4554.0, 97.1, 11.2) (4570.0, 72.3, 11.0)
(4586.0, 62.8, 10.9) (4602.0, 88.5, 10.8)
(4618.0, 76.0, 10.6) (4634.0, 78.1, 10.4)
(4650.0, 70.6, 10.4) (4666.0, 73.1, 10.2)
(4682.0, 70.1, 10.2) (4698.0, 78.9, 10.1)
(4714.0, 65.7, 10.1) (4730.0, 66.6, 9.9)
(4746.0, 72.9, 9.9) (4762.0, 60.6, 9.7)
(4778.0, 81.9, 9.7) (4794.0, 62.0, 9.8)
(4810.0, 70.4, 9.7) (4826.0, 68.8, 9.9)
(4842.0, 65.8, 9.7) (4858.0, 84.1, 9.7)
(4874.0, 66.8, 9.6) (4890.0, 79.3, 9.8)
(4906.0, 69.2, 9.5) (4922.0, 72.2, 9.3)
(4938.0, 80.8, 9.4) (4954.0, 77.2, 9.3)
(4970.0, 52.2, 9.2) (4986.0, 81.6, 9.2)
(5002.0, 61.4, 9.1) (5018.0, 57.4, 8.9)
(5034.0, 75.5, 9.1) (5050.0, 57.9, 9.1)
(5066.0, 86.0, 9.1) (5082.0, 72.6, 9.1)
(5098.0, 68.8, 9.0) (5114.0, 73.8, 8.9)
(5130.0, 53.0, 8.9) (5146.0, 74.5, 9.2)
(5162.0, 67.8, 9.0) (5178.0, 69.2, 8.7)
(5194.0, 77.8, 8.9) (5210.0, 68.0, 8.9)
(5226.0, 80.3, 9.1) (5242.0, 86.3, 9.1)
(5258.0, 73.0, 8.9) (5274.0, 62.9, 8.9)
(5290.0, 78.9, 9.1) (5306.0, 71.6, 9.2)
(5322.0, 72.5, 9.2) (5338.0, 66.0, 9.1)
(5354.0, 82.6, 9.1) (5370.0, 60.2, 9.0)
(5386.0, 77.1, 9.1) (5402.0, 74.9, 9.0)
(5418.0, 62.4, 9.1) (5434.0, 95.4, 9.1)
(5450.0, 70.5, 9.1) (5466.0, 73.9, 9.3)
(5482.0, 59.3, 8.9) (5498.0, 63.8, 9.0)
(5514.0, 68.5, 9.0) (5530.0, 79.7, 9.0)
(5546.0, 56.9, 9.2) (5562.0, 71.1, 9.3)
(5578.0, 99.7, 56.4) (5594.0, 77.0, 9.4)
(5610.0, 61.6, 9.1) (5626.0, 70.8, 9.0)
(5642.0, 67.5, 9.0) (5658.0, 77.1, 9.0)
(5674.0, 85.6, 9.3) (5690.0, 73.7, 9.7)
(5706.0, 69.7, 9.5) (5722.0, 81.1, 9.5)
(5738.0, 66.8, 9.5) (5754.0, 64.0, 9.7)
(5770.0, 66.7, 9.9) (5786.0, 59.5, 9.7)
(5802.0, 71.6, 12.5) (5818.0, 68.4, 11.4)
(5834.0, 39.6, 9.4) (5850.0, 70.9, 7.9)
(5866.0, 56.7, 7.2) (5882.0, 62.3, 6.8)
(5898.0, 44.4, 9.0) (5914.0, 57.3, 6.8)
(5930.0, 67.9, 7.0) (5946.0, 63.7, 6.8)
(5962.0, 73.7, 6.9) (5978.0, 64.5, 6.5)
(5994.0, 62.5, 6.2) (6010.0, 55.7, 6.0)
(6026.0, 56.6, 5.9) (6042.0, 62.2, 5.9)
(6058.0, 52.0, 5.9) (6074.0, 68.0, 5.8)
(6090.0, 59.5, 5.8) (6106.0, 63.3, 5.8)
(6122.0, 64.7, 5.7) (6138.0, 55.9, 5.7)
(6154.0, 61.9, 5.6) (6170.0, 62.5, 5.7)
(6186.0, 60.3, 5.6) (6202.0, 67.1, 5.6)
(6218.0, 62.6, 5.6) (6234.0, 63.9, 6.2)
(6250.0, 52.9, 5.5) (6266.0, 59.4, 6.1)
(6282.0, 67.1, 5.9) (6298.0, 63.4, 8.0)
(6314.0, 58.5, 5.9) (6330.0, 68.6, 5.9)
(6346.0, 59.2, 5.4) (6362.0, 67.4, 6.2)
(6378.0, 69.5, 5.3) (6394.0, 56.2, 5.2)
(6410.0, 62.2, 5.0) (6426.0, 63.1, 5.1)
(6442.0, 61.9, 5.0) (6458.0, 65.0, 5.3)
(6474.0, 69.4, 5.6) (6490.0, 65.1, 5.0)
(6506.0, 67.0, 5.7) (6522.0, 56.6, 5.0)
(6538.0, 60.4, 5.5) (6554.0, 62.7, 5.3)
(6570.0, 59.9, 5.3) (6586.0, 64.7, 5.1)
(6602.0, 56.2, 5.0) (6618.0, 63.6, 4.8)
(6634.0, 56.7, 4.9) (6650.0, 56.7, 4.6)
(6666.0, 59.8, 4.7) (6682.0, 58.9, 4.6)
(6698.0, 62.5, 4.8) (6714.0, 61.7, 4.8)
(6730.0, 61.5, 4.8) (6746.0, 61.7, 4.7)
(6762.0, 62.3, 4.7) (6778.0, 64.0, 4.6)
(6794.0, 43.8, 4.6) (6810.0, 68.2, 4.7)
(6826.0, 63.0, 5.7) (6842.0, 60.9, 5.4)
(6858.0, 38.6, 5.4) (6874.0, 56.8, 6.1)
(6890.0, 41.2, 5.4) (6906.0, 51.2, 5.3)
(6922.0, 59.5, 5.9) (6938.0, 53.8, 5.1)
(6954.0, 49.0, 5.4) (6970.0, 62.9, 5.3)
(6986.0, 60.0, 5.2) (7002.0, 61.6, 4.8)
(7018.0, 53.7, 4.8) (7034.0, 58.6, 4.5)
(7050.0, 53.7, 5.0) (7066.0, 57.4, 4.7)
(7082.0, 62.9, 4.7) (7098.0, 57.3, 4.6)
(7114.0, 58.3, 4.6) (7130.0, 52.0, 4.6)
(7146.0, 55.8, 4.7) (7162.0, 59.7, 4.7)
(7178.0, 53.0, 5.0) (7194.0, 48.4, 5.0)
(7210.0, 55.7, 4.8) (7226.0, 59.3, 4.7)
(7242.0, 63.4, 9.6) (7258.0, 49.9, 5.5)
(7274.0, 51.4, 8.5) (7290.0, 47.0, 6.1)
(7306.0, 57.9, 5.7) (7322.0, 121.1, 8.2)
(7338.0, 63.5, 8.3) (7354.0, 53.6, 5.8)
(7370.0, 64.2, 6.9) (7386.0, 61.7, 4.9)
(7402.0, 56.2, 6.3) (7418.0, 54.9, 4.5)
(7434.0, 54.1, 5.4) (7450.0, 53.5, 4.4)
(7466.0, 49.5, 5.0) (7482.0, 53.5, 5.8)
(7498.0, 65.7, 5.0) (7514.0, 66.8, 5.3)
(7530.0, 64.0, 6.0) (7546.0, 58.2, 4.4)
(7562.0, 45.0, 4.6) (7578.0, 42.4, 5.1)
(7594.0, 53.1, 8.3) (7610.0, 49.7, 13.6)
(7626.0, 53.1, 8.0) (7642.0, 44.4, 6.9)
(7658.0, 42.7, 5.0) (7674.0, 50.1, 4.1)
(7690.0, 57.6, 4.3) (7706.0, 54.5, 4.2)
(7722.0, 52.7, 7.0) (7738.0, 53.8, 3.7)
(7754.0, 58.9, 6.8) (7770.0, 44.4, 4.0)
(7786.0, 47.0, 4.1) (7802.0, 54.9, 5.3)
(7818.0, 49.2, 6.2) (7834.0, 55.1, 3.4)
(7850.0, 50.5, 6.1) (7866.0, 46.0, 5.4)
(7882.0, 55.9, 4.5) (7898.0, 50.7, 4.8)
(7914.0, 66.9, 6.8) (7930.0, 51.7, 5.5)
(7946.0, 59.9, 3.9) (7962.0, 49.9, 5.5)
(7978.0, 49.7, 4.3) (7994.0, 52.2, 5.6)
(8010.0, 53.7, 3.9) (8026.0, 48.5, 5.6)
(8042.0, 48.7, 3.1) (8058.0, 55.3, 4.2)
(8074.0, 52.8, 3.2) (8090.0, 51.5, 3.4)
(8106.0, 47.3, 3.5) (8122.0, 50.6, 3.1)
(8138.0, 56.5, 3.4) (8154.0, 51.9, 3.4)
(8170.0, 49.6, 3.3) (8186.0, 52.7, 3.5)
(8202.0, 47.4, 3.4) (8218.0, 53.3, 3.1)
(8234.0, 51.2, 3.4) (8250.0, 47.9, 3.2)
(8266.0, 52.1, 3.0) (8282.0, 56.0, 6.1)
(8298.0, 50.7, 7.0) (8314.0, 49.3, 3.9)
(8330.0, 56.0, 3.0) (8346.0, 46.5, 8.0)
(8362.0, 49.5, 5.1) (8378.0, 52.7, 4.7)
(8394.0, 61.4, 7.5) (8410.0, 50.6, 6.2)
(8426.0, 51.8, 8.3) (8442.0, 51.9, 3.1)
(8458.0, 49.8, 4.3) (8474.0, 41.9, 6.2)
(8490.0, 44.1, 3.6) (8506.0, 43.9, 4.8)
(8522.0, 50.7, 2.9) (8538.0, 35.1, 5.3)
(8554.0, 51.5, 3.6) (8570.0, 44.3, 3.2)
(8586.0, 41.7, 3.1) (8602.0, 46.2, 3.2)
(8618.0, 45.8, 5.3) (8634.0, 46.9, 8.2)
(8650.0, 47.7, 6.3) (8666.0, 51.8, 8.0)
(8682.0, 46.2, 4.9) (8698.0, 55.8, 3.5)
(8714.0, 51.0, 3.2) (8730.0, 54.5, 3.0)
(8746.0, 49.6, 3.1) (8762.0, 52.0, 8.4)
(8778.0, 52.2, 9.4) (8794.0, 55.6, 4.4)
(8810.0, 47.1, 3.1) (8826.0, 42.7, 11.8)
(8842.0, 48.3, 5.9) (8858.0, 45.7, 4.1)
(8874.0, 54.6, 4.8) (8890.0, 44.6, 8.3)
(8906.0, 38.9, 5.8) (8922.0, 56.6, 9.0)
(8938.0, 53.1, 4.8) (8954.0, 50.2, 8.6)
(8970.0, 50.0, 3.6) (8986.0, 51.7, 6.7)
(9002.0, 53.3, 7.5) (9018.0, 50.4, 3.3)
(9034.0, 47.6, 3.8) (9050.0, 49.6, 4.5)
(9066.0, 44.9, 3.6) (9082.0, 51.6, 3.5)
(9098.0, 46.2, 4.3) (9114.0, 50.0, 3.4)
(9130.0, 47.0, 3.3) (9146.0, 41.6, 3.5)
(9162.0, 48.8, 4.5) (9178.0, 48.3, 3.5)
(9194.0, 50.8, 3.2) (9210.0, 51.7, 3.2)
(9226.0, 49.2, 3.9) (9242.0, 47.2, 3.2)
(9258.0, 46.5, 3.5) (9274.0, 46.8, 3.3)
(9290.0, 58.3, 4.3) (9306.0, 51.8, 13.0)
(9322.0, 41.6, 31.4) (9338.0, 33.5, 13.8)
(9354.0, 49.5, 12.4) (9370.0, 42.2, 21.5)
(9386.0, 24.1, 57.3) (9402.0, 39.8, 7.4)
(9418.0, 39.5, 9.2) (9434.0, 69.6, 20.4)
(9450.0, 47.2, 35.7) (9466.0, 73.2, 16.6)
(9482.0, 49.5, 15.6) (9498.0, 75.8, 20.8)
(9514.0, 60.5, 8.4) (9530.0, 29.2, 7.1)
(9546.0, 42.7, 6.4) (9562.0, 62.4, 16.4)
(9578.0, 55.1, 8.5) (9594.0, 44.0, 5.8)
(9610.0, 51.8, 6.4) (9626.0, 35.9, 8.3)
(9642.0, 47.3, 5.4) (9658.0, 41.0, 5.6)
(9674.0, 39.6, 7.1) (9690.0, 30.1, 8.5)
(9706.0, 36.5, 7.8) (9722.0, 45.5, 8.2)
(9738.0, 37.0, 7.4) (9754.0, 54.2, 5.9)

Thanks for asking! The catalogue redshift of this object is 0.115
